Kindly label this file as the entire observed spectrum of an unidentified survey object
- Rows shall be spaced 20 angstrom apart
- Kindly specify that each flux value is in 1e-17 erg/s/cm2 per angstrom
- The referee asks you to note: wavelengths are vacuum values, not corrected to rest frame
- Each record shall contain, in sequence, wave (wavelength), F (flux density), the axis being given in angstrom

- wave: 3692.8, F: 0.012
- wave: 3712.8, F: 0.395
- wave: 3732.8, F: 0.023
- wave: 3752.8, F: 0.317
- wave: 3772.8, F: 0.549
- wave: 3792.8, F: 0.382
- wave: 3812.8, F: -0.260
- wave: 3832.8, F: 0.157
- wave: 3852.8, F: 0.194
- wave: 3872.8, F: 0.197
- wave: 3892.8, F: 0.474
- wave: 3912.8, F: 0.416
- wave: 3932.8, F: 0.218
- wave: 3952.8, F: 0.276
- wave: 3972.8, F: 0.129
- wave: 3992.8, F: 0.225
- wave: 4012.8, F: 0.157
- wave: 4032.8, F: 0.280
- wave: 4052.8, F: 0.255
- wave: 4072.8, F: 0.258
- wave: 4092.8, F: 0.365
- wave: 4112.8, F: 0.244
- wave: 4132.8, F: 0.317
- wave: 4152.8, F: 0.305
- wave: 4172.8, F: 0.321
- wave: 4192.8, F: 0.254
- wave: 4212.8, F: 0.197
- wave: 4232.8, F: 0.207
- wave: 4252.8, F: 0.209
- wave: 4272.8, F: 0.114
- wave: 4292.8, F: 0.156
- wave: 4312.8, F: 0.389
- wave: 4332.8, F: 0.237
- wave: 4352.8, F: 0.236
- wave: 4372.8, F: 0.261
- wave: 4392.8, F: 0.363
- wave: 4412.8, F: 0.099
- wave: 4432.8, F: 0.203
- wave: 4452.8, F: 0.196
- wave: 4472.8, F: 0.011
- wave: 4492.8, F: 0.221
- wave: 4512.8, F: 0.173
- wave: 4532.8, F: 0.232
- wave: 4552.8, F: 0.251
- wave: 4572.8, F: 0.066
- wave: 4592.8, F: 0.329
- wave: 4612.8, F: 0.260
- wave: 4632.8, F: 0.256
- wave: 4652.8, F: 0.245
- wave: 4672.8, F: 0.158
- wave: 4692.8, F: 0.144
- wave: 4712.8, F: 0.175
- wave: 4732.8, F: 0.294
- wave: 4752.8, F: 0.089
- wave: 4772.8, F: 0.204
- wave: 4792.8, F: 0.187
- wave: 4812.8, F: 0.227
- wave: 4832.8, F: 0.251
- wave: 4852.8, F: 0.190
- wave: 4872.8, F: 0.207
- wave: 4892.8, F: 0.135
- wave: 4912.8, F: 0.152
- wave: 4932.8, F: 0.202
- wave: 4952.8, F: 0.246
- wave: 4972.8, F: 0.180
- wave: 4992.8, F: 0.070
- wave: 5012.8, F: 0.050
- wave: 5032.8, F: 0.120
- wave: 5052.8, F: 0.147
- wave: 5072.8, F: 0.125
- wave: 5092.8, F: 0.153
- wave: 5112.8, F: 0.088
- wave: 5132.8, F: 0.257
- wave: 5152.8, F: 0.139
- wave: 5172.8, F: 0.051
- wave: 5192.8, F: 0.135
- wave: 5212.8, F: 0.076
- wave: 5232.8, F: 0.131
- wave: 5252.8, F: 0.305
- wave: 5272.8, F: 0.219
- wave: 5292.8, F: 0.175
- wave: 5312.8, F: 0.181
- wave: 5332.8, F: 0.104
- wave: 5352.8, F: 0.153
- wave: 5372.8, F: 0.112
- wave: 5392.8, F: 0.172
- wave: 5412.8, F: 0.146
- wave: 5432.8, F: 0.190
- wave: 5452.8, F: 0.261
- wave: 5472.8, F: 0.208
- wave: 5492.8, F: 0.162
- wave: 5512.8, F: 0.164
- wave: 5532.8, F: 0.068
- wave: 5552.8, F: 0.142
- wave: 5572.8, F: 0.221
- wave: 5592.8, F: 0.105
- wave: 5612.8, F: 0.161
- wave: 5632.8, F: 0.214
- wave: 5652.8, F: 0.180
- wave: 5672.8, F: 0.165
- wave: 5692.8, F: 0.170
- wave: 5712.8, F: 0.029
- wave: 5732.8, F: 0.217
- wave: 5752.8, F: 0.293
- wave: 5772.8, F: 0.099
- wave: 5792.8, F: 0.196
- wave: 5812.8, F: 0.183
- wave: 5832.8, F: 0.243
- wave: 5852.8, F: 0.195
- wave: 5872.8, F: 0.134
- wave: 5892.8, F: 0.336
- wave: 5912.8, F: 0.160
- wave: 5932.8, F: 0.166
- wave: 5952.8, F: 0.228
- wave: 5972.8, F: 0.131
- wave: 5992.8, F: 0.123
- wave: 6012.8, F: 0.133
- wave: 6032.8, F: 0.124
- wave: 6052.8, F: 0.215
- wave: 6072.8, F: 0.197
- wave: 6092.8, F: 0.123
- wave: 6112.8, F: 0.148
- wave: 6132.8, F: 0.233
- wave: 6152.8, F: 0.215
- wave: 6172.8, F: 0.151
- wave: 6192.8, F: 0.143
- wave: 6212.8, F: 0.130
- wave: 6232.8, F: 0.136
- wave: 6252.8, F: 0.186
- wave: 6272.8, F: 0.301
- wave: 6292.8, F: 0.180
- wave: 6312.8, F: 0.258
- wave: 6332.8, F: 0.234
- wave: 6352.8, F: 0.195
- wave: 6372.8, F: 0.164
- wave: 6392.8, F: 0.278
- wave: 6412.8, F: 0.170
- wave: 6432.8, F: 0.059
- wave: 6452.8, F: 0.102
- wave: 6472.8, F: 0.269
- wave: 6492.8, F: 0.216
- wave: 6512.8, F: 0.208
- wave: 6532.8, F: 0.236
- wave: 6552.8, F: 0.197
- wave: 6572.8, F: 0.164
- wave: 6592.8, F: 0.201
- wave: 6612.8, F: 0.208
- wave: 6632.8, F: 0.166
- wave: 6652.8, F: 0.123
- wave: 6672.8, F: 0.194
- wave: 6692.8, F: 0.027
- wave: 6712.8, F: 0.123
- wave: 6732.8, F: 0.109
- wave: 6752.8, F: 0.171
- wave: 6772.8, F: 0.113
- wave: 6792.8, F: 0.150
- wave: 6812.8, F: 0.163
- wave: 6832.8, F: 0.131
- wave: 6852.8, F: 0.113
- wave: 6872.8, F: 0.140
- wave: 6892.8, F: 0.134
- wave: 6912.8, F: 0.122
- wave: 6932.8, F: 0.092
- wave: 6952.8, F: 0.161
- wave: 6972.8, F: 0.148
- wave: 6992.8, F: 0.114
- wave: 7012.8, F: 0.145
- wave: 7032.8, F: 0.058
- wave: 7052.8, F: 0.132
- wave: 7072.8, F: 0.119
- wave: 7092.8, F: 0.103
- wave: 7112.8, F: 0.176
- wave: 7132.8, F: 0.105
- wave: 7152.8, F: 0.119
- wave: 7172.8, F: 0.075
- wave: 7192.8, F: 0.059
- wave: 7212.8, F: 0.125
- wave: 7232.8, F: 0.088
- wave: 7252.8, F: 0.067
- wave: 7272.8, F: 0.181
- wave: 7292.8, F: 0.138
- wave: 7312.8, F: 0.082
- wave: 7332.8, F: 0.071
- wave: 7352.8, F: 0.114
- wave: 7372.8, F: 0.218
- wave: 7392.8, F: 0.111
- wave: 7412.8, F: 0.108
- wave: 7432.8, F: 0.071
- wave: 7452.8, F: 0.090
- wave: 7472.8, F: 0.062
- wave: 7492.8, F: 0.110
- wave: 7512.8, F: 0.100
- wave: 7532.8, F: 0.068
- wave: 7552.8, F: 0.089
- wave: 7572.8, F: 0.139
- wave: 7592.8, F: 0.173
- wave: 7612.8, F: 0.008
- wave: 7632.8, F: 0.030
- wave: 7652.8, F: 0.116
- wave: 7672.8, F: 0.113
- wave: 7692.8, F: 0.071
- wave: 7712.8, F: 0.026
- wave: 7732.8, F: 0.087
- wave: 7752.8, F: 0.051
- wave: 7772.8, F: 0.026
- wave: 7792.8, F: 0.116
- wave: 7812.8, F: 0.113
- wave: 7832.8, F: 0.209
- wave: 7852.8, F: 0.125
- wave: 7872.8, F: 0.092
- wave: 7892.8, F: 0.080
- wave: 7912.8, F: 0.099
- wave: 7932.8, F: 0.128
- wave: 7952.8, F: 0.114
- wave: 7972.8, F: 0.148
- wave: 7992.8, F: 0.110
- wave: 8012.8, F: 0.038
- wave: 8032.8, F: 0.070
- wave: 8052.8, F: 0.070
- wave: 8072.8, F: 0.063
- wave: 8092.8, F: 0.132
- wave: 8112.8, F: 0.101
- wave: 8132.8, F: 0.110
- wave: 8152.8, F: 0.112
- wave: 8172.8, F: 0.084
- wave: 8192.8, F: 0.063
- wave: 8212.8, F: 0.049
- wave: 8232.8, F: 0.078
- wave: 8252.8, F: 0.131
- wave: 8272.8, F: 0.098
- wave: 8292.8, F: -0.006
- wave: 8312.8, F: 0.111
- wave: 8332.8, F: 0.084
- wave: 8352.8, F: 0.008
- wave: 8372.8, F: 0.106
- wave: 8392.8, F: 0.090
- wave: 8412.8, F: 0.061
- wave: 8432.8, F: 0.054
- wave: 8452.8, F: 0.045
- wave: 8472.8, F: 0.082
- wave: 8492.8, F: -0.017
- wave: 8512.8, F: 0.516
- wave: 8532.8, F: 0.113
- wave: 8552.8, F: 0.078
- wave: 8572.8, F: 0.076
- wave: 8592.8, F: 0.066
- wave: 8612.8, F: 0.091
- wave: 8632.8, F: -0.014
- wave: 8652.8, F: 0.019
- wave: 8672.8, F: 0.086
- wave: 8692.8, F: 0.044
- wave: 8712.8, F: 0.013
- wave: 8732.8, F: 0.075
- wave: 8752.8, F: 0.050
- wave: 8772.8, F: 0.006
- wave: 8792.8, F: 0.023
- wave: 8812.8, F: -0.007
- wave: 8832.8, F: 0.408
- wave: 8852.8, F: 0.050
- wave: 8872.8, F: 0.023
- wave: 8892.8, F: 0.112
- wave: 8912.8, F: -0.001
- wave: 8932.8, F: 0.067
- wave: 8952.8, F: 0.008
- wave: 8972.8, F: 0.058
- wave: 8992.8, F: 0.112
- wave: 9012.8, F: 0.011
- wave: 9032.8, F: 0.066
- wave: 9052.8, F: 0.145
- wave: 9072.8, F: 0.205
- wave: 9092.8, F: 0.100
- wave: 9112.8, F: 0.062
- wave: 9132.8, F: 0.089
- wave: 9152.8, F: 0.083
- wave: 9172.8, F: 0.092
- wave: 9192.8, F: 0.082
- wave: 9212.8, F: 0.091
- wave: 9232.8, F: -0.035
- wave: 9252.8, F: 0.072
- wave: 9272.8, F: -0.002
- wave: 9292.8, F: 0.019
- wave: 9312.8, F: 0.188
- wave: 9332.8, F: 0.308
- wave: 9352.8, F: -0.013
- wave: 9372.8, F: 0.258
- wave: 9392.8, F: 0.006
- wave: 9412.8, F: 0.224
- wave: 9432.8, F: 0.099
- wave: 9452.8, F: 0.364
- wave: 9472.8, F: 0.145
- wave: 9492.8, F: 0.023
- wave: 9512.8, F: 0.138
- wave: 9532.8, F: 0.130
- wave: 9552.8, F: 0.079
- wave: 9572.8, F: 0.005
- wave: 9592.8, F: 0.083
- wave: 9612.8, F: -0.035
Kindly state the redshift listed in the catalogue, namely 1.284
